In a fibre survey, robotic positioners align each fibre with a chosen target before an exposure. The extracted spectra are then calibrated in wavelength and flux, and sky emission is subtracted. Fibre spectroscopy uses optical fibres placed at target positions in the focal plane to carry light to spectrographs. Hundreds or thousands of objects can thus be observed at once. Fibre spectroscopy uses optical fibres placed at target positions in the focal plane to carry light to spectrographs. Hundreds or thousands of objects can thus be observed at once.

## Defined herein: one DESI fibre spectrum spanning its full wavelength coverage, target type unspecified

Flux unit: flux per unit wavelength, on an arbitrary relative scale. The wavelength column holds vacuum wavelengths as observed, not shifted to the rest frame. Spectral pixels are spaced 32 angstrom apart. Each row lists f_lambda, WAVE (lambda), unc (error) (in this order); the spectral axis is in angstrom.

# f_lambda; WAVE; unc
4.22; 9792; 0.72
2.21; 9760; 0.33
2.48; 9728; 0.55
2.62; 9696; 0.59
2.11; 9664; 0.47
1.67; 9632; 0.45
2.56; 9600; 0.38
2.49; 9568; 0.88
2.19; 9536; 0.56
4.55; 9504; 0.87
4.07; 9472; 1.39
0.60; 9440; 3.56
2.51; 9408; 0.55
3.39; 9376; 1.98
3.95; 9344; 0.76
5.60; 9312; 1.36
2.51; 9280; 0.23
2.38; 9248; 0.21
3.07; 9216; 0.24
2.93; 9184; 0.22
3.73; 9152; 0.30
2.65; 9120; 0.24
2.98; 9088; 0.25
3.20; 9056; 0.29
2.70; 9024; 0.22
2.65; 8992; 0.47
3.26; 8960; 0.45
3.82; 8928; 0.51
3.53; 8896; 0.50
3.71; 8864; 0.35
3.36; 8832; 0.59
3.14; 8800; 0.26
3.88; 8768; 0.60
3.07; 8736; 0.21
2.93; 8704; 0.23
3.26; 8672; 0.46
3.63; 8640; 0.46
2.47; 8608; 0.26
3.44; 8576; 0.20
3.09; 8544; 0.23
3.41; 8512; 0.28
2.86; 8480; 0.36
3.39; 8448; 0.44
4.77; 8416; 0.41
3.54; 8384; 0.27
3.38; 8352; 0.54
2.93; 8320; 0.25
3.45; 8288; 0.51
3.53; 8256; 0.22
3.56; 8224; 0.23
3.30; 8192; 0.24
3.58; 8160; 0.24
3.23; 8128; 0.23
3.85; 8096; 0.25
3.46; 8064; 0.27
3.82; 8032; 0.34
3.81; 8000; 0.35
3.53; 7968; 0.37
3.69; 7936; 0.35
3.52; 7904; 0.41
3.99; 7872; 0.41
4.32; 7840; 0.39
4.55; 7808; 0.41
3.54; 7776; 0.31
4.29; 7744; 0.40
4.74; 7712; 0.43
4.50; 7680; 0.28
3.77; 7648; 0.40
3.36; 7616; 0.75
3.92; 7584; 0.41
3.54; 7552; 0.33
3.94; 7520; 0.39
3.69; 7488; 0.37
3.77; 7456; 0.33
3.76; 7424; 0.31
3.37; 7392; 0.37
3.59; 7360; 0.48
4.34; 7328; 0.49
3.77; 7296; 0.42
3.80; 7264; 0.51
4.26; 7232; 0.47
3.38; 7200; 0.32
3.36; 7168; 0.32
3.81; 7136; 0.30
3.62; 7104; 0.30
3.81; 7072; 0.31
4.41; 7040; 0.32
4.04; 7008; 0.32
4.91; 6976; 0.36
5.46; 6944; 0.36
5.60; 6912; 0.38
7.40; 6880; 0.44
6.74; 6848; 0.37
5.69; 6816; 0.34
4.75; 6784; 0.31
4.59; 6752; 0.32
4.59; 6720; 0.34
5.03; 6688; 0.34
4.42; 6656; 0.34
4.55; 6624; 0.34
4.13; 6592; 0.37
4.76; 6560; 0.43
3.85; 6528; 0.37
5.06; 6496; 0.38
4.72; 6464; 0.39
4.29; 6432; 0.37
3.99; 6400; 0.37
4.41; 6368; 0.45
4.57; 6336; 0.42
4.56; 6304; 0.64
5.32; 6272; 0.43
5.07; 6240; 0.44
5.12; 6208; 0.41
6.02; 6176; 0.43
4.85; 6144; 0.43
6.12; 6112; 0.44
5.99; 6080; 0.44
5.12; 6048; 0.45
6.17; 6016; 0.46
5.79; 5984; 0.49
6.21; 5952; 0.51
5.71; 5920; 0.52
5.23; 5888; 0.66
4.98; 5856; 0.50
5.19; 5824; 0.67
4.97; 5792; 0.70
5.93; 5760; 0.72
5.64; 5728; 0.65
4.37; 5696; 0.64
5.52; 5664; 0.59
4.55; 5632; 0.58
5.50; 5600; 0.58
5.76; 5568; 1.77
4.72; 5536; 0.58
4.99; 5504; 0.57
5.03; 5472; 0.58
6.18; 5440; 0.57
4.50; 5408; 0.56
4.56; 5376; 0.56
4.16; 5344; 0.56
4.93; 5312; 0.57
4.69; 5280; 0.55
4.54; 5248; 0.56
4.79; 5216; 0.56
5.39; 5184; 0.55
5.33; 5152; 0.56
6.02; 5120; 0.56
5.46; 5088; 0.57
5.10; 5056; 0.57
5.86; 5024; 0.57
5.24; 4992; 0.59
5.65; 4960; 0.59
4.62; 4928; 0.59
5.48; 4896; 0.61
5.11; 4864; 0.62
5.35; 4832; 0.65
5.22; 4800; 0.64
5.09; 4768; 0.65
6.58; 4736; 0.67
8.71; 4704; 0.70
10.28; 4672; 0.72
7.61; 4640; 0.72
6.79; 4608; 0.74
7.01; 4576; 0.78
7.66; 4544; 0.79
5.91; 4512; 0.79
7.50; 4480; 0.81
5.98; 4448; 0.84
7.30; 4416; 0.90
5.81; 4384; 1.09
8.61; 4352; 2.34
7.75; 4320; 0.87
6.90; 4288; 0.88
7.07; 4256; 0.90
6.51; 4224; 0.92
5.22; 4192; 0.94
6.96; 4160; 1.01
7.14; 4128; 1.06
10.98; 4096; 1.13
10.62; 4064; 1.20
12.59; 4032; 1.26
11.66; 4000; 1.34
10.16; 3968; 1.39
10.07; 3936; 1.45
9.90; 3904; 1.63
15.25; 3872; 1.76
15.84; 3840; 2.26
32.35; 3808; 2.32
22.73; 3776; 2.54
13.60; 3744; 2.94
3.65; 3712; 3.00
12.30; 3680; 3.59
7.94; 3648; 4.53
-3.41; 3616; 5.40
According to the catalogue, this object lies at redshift 1.46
